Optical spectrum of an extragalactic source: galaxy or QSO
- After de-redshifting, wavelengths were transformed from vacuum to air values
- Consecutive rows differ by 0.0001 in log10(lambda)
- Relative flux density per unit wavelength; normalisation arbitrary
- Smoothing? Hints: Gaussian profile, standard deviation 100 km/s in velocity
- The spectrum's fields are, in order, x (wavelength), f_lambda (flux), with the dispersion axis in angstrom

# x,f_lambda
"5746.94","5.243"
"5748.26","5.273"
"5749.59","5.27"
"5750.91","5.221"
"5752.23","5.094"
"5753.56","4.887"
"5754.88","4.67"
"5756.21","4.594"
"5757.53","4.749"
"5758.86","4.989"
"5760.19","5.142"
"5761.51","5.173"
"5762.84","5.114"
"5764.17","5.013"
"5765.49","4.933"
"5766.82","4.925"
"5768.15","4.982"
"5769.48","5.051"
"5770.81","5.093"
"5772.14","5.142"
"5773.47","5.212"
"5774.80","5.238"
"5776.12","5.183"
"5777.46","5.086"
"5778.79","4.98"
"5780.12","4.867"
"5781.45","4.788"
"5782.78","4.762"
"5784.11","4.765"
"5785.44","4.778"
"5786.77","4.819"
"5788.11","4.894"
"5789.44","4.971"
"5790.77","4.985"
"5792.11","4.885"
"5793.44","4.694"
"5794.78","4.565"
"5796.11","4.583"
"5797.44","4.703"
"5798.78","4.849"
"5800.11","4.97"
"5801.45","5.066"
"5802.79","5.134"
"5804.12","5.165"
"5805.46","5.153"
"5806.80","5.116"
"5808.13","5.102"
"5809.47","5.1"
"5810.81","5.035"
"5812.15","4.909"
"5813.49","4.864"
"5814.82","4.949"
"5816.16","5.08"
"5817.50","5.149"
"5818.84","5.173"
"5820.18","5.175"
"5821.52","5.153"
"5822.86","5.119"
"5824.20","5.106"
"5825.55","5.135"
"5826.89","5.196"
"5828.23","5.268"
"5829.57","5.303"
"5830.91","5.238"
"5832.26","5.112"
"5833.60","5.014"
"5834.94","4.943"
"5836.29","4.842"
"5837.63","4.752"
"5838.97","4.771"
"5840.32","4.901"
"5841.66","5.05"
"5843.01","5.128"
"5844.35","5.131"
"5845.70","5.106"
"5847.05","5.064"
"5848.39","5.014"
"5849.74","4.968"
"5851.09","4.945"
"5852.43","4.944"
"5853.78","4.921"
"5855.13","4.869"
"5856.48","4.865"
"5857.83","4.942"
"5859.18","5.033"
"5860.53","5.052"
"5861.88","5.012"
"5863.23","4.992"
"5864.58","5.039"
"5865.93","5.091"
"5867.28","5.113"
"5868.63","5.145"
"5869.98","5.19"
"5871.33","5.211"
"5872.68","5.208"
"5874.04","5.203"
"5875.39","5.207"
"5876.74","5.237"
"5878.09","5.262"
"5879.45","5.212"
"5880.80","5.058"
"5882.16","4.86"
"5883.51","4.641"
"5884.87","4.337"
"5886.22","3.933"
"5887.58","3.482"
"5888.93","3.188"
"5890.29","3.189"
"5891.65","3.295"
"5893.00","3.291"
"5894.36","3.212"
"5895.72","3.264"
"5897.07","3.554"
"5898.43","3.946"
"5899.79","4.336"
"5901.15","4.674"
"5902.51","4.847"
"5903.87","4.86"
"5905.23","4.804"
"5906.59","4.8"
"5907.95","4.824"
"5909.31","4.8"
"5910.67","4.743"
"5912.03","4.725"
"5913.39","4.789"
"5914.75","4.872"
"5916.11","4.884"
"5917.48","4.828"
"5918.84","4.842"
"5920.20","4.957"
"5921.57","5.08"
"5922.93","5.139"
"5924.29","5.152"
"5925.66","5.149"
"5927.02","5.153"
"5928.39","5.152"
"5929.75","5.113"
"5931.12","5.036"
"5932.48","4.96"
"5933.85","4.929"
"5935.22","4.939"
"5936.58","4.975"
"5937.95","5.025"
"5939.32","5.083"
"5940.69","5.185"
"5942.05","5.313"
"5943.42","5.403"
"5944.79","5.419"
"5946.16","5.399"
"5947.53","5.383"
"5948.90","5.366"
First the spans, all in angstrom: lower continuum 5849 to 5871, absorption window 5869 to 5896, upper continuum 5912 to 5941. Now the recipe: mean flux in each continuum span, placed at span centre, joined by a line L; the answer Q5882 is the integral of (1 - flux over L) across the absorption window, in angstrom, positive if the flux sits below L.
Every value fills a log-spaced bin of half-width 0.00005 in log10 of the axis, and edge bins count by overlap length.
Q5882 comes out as 3.3 angstrom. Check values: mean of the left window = 5.01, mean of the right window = 5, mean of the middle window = 4.4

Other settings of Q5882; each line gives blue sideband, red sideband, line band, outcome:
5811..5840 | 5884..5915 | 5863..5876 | -1.8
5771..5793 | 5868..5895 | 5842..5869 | -2.5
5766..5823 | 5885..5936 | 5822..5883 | -4.1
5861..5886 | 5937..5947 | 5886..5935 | 6.2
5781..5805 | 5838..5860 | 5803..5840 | -1.2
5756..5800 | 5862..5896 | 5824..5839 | -1.1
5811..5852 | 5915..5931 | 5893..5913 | 2.7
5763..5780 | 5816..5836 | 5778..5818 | 1.4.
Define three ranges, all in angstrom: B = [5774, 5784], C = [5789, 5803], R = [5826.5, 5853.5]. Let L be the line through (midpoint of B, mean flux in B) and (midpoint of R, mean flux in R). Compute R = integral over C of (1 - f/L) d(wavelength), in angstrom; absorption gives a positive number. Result 0.4 angstrom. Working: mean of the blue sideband 4.98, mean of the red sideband 5.03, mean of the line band 4.84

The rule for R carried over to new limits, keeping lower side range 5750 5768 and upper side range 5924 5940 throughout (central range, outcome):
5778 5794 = 0.4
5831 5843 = 0.1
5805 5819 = -0.2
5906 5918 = 0.6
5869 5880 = -0.4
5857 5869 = -0.1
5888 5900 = 3.8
